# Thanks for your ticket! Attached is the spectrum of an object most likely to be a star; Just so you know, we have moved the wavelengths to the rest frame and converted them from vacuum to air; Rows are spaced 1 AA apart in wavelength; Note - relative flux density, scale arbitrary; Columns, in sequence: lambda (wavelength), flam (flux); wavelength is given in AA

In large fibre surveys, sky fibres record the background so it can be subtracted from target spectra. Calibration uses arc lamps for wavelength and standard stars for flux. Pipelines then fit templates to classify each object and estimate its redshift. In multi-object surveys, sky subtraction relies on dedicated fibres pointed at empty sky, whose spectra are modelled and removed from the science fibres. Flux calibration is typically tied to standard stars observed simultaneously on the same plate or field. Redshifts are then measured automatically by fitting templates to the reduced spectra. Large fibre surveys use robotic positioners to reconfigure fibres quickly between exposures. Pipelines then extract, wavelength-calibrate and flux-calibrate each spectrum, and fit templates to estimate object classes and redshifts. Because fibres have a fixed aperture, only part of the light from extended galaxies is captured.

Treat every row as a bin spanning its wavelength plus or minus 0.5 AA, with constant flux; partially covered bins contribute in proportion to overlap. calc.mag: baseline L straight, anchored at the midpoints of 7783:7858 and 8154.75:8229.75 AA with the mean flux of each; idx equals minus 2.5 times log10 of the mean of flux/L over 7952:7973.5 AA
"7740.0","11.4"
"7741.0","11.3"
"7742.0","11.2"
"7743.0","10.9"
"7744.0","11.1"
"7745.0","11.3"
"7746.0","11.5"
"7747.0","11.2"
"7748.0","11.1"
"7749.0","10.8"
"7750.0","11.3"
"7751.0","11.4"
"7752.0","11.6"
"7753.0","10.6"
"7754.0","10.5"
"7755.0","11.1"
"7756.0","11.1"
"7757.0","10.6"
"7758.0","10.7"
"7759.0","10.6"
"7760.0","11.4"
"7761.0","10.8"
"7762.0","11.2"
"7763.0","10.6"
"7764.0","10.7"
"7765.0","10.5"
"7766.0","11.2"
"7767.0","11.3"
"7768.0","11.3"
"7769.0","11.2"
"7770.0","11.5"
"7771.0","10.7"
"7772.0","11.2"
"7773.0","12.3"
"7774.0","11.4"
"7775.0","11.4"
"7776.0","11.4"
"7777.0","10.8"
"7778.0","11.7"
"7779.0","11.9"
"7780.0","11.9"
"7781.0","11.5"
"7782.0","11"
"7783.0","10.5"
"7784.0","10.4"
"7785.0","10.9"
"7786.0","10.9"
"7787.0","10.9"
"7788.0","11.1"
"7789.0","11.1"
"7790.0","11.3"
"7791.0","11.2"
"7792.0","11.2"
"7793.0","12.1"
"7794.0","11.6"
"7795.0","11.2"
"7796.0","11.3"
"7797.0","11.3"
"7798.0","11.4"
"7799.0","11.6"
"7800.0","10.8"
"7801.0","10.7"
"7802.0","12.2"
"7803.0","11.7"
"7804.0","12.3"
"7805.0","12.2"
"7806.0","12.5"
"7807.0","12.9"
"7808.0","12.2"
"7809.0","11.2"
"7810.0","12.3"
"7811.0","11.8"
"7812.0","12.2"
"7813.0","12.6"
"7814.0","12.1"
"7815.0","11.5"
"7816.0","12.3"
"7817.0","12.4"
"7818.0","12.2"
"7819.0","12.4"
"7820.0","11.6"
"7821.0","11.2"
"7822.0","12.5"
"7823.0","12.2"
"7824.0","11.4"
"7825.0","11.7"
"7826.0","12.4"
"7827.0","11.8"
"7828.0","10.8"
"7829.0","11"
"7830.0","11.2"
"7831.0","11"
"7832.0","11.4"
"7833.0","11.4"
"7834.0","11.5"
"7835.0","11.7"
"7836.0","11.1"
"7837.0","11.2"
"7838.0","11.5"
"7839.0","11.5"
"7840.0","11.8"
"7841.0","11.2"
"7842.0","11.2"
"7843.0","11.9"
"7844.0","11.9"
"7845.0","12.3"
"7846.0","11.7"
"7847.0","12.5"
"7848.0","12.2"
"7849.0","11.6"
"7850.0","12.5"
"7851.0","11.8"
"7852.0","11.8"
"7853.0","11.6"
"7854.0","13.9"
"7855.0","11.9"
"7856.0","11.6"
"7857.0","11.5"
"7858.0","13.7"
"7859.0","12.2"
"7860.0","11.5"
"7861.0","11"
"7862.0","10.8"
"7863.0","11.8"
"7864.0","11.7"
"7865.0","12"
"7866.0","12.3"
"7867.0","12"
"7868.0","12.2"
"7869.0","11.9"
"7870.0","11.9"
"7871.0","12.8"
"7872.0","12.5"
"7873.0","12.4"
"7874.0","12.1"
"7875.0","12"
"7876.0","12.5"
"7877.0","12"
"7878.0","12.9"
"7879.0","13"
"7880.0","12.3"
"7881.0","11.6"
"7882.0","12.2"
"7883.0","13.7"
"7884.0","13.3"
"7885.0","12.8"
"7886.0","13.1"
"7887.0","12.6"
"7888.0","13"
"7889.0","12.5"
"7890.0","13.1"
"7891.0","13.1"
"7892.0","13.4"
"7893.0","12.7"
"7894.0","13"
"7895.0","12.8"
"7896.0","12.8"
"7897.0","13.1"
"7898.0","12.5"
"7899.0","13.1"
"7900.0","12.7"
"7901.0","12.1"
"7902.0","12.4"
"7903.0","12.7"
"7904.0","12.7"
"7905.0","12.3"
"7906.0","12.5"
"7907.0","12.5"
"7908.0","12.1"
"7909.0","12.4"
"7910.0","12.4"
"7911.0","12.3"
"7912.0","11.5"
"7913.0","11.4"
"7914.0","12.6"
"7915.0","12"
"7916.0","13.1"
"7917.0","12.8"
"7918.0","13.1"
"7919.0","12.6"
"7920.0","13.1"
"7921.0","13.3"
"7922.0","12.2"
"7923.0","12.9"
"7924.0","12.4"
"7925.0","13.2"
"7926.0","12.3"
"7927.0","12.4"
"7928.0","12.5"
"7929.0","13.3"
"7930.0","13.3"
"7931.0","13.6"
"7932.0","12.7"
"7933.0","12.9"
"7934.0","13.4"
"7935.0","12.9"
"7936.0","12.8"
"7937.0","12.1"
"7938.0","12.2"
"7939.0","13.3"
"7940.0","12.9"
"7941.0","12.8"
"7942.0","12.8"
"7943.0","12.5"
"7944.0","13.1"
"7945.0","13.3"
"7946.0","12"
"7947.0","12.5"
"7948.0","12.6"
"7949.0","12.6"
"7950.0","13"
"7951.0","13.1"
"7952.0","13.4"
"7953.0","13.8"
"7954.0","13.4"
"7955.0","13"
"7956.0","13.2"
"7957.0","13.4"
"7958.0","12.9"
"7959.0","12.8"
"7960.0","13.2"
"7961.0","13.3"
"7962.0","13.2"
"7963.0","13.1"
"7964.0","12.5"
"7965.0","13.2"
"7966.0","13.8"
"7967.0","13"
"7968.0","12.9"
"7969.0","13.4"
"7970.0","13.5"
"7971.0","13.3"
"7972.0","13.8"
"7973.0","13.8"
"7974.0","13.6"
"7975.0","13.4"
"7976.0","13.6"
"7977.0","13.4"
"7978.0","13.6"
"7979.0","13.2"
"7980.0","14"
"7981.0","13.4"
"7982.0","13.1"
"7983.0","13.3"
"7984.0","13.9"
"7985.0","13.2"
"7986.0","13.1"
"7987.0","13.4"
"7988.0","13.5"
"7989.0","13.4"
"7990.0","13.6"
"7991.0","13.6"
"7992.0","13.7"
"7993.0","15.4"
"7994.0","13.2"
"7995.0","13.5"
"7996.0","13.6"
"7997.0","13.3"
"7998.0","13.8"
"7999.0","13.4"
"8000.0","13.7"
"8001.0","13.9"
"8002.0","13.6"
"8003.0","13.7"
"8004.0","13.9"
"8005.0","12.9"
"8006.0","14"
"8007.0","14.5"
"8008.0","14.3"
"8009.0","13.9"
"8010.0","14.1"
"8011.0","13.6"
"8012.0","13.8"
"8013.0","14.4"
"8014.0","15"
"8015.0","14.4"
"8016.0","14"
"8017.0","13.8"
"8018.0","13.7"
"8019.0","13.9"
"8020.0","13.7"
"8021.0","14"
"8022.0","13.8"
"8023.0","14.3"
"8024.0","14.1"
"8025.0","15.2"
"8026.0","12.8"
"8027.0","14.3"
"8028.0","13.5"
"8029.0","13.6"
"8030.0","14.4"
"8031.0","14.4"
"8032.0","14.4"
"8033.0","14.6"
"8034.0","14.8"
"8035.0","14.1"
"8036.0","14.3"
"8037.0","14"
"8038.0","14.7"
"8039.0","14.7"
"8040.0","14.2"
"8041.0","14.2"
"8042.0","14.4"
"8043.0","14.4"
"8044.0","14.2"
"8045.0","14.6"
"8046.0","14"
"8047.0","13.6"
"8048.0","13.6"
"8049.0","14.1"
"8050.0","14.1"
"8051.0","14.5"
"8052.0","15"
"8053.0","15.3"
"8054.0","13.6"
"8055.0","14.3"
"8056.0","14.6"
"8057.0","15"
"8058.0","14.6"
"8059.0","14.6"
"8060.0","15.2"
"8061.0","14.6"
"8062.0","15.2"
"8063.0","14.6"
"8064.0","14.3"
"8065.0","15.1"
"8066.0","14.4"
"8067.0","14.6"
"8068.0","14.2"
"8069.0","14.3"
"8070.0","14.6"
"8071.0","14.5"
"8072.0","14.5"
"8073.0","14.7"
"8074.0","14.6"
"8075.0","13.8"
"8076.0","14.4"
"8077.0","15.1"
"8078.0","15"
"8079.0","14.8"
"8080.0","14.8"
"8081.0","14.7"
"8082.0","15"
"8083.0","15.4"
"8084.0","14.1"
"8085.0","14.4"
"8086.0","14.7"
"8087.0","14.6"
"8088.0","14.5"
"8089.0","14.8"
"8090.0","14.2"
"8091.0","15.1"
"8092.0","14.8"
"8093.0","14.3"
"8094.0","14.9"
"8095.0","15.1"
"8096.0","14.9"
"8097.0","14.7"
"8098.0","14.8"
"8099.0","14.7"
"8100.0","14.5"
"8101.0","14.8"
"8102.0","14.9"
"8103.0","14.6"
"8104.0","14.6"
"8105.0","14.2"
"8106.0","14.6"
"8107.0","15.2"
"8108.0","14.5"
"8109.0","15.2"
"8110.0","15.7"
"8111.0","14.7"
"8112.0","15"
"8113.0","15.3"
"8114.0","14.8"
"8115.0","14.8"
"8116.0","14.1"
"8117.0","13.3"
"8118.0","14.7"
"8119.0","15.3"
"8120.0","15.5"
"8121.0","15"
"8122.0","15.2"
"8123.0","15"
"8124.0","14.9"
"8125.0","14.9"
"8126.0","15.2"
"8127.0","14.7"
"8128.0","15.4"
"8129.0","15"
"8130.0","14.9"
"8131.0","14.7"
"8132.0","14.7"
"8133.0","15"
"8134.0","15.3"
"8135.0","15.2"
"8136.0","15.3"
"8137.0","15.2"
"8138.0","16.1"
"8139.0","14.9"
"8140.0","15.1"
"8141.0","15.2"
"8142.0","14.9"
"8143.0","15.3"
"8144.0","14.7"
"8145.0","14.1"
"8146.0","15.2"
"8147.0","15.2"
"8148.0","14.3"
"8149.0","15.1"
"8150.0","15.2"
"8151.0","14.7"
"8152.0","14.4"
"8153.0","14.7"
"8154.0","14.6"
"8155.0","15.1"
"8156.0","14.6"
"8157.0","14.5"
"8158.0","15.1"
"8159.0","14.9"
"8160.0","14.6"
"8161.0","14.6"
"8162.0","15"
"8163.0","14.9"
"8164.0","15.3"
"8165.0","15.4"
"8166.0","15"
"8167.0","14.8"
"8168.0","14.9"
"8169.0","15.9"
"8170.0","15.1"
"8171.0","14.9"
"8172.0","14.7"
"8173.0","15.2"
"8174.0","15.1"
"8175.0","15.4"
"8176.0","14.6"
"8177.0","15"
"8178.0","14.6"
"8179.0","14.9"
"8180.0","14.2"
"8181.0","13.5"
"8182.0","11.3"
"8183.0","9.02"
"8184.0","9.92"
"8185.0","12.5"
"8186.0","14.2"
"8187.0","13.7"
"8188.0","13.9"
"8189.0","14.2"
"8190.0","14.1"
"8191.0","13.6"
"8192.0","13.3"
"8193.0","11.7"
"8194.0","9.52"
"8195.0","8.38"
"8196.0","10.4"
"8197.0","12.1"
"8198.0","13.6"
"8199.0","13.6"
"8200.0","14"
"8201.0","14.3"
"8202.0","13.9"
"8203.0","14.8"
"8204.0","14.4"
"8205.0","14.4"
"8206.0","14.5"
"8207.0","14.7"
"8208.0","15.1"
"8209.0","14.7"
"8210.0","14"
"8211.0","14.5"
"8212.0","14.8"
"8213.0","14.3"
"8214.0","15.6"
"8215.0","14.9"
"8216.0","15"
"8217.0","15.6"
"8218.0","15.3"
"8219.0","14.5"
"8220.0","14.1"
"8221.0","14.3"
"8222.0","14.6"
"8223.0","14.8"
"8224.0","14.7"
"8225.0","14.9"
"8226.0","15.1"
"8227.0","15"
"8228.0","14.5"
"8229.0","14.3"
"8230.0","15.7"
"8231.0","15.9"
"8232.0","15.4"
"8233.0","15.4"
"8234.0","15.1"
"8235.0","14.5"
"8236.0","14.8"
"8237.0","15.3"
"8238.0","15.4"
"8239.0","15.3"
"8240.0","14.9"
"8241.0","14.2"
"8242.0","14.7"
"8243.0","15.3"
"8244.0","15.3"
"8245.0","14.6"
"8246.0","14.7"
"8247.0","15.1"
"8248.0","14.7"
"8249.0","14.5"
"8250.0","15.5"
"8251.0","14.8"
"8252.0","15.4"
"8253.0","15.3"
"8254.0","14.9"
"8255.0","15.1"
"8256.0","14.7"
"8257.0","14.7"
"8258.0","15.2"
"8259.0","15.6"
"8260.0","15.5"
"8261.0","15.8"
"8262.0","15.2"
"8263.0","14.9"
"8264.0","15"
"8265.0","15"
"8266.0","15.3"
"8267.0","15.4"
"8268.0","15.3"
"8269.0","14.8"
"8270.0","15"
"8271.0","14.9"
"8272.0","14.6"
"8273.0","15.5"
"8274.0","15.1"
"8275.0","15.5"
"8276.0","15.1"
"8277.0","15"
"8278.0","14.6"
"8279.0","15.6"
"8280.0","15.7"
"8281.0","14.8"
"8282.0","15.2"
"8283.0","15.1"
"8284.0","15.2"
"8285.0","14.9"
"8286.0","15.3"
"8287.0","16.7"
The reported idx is -0.053 mag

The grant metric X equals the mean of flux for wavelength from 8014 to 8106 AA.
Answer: 14.5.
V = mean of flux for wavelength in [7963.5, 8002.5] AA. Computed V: 13.5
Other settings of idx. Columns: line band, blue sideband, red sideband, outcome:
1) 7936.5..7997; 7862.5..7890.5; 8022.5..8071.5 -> 0.02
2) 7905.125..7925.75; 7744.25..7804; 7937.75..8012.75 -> 0.02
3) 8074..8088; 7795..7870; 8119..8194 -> -0.06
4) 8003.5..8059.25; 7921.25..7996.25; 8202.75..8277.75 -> -0.04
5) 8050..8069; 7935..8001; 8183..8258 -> -0.08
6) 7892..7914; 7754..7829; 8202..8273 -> -0.01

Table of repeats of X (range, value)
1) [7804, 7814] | 12.2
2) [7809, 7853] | 11.8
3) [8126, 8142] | 15.1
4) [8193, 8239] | 14.3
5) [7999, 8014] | 13.9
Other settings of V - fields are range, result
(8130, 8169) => 15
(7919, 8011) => 13.3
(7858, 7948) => 12.6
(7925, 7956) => 12.9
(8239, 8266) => 15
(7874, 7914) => 12.6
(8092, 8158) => 14.9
